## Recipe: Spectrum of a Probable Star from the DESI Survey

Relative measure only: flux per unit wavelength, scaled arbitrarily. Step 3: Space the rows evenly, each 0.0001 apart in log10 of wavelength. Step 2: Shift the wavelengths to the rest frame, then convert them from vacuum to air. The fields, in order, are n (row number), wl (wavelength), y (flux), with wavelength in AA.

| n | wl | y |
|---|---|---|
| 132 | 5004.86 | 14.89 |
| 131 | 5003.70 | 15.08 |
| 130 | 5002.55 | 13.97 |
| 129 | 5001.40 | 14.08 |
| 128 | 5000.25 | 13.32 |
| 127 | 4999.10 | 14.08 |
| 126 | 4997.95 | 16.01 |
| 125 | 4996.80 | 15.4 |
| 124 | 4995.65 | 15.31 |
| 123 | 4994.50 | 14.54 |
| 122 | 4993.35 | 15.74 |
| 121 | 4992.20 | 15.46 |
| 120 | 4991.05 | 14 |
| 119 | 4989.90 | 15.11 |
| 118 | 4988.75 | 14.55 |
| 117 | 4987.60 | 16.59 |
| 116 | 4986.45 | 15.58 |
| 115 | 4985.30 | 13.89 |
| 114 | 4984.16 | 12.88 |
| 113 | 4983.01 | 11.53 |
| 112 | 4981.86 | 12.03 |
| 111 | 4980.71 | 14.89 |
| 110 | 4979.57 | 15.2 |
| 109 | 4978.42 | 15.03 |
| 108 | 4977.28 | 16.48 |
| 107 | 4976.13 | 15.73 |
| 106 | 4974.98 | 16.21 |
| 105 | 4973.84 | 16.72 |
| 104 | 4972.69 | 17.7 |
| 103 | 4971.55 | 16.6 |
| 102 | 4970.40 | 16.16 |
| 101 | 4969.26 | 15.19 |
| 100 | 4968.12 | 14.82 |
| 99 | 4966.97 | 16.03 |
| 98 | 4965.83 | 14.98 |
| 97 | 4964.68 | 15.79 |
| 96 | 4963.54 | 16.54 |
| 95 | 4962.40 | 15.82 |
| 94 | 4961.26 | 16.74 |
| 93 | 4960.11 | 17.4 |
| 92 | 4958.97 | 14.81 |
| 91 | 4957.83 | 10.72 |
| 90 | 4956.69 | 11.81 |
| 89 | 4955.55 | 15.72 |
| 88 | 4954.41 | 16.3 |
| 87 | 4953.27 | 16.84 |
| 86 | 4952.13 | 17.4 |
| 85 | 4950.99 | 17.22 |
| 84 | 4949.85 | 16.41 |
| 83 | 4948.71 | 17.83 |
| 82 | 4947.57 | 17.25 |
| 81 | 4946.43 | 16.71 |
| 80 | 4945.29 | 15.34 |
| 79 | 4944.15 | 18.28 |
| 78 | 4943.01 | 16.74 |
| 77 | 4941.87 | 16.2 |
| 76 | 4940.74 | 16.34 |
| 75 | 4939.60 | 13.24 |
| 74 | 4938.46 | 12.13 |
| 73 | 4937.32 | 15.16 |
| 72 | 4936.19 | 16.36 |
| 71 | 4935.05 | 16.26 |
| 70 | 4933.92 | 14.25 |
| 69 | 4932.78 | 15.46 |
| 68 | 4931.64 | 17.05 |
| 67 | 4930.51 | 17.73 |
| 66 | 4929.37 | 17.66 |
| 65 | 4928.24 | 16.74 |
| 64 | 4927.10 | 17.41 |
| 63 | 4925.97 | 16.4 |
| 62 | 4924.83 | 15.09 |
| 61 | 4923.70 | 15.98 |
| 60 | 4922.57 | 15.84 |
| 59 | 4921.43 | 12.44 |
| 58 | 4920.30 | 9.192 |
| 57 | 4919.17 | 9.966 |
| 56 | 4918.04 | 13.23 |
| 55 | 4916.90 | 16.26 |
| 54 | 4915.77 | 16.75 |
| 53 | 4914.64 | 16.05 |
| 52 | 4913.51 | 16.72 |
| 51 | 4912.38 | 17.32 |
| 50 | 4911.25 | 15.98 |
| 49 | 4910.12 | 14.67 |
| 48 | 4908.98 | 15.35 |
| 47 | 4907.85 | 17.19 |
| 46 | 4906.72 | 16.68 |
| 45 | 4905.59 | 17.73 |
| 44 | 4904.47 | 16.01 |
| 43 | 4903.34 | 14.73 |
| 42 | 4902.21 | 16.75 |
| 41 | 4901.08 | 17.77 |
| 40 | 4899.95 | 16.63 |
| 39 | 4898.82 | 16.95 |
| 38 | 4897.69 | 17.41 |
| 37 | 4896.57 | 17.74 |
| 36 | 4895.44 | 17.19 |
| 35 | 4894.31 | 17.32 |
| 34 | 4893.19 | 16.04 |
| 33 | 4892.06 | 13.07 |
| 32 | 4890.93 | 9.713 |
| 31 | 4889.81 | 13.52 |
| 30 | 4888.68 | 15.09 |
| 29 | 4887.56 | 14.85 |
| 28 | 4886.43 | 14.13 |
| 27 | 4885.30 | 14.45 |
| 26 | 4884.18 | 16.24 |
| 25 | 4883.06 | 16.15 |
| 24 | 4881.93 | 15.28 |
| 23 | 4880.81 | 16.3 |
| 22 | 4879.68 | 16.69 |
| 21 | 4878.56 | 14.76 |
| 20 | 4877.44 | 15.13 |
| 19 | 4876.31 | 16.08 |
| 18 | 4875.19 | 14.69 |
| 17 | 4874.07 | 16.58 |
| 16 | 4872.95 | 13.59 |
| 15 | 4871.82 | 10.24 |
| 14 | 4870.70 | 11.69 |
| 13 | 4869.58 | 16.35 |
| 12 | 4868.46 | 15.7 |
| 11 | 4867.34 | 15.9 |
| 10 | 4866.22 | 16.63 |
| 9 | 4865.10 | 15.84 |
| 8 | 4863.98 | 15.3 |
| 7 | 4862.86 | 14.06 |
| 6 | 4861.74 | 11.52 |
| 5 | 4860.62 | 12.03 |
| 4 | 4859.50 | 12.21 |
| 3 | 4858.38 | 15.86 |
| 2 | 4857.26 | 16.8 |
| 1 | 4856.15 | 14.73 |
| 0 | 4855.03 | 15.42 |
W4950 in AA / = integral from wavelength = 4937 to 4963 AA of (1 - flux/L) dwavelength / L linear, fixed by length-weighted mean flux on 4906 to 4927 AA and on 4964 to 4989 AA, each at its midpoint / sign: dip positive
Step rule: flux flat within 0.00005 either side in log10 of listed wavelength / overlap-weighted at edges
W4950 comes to -1.00 AA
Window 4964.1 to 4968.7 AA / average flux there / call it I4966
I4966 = 15.4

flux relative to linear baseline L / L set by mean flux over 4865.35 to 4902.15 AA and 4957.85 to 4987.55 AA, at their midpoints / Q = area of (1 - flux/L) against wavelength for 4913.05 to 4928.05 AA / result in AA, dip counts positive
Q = 0.6 AA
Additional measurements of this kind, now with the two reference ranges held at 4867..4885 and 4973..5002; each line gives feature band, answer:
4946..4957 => -1.13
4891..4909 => -1.63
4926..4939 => -0.95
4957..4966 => -0.22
